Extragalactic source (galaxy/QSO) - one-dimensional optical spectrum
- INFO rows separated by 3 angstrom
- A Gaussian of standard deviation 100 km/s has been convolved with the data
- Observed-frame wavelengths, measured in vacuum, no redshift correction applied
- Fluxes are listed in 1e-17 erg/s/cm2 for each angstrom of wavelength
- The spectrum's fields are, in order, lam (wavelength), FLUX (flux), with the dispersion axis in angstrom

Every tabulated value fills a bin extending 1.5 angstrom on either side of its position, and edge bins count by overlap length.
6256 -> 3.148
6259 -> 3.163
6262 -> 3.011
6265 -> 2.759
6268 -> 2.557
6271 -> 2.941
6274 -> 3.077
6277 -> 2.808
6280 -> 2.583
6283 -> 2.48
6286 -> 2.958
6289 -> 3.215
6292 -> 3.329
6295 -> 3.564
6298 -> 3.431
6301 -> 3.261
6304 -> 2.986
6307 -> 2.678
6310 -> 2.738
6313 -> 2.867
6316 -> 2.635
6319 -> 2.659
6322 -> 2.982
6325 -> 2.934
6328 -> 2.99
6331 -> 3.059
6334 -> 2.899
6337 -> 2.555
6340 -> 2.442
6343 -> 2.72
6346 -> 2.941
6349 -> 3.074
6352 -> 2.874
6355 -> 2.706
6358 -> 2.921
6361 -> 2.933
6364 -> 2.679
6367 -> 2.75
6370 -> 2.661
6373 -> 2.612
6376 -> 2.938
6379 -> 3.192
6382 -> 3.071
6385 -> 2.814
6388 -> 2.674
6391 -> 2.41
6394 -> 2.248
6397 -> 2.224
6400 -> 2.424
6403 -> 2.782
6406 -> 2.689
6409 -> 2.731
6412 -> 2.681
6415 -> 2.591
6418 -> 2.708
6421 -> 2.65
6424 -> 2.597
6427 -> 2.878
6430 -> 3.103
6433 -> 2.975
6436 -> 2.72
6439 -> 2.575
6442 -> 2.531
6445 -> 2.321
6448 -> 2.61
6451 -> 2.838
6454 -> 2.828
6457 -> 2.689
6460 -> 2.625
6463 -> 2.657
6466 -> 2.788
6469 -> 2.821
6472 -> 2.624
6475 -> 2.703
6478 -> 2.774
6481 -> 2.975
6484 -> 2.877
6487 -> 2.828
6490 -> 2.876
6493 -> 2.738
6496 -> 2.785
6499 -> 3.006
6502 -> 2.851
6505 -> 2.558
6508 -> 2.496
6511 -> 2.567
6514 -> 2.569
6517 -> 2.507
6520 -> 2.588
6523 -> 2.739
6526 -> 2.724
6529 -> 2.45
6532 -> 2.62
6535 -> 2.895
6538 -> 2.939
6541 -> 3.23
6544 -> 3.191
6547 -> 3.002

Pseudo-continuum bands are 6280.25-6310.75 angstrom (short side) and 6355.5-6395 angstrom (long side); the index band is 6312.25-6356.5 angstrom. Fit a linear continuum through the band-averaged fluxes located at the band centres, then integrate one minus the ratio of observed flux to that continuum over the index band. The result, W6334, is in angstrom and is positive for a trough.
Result 1.38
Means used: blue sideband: 3.05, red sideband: 2.77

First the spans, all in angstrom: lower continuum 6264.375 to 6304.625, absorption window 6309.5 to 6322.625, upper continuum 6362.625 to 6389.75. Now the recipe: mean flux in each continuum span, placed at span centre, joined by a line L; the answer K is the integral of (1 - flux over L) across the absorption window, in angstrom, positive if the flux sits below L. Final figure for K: 0.8 angstrom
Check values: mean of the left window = 3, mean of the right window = 2.82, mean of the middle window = 2.77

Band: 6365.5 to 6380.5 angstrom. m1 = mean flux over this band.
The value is 2.83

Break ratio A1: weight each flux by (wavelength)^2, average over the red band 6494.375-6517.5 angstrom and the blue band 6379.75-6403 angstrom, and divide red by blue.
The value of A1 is 1.1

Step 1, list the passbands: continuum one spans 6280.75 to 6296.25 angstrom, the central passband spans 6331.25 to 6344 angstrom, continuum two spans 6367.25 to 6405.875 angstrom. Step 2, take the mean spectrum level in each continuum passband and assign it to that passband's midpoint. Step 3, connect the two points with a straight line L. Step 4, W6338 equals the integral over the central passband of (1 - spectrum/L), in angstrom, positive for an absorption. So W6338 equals 0.82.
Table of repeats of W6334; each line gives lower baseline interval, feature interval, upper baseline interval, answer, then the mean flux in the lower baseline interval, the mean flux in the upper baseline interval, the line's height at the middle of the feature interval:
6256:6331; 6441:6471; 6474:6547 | 1.56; 2.95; 2.78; 2.82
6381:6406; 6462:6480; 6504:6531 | -1.11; 2.58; 2.58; 2.58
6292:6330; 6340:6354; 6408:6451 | 0.27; 2.99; 2.7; 2.9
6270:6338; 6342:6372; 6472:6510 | 0.75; 2.94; 2.78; 2.9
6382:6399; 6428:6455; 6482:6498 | -0.42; 2.53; 2.83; 2.68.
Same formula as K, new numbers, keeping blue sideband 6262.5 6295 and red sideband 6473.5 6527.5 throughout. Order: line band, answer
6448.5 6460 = 0.1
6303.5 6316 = 0.4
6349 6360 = -0.1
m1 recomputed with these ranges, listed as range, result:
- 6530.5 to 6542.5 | 2.92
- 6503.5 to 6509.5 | 2.53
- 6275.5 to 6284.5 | 2.62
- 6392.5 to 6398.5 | 2.24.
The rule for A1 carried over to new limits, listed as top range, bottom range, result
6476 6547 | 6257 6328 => 1.01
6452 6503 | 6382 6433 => 1.07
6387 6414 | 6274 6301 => 0.86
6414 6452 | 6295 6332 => 0.95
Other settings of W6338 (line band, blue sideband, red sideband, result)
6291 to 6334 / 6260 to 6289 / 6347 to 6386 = -2.4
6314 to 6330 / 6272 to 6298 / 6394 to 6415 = 0.2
